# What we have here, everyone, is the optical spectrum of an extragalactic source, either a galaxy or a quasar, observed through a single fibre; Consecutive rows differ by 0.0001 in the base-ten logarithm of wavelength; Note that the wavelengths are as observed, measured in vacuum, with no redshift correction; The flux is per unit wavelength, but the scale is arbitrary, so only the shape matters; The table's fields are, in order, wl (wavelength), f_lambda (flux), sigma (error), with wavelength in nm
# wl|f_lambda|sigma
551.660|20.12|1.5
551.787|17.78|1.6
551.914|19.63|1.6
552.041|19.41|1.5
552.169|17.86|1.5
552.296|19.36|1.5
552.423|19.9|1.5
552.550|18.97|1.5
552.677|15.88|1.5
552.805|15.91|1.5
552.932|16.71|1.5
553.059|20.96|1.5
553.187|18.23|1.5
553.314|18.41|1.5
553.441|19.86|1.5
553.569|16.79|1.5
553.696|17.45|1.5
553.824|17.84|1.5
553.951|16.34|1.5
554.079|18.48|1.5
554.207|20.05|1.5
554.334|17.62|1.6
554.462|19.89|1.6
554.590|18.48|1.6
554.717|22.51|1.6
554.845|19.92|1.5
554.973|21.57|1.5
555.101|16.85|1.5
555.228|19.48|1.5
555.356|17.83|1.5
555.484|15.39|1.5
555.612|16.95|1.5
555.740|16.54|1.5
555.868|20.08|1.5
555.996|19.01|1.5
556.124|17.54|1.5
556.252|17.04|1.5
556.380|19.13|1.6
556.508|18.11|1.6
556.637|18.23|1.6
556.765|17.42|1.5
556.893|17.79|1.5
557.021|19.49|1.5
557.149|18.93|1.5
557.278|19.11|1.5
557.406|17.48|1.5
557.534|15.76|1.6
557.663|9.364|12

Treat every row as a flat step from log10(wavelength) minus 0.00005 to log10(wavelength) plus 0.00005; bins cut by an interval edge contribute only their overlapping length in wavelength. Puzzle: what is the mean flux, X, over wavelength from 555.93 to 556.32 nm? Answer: 17.9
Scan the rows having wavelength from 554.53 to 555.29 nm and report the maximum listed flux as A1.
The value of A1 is 22.51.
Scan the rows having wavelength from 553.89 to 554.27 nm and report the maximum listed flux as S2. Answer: 20.05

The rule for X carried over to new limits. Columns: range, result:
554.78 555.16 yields 19.5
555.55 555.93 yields 17.8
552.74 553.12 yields 17.8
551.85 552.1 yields 19.5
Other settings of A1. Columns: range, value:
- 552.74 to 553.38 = 20.96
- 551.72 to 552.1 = 19.63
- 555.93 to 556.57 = 19.13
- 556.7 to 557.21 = 19.49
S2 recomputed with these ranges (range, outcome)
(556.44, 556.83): 18.23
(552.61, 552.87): 15.91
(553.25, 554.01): 19.86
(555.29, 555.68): 17.83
